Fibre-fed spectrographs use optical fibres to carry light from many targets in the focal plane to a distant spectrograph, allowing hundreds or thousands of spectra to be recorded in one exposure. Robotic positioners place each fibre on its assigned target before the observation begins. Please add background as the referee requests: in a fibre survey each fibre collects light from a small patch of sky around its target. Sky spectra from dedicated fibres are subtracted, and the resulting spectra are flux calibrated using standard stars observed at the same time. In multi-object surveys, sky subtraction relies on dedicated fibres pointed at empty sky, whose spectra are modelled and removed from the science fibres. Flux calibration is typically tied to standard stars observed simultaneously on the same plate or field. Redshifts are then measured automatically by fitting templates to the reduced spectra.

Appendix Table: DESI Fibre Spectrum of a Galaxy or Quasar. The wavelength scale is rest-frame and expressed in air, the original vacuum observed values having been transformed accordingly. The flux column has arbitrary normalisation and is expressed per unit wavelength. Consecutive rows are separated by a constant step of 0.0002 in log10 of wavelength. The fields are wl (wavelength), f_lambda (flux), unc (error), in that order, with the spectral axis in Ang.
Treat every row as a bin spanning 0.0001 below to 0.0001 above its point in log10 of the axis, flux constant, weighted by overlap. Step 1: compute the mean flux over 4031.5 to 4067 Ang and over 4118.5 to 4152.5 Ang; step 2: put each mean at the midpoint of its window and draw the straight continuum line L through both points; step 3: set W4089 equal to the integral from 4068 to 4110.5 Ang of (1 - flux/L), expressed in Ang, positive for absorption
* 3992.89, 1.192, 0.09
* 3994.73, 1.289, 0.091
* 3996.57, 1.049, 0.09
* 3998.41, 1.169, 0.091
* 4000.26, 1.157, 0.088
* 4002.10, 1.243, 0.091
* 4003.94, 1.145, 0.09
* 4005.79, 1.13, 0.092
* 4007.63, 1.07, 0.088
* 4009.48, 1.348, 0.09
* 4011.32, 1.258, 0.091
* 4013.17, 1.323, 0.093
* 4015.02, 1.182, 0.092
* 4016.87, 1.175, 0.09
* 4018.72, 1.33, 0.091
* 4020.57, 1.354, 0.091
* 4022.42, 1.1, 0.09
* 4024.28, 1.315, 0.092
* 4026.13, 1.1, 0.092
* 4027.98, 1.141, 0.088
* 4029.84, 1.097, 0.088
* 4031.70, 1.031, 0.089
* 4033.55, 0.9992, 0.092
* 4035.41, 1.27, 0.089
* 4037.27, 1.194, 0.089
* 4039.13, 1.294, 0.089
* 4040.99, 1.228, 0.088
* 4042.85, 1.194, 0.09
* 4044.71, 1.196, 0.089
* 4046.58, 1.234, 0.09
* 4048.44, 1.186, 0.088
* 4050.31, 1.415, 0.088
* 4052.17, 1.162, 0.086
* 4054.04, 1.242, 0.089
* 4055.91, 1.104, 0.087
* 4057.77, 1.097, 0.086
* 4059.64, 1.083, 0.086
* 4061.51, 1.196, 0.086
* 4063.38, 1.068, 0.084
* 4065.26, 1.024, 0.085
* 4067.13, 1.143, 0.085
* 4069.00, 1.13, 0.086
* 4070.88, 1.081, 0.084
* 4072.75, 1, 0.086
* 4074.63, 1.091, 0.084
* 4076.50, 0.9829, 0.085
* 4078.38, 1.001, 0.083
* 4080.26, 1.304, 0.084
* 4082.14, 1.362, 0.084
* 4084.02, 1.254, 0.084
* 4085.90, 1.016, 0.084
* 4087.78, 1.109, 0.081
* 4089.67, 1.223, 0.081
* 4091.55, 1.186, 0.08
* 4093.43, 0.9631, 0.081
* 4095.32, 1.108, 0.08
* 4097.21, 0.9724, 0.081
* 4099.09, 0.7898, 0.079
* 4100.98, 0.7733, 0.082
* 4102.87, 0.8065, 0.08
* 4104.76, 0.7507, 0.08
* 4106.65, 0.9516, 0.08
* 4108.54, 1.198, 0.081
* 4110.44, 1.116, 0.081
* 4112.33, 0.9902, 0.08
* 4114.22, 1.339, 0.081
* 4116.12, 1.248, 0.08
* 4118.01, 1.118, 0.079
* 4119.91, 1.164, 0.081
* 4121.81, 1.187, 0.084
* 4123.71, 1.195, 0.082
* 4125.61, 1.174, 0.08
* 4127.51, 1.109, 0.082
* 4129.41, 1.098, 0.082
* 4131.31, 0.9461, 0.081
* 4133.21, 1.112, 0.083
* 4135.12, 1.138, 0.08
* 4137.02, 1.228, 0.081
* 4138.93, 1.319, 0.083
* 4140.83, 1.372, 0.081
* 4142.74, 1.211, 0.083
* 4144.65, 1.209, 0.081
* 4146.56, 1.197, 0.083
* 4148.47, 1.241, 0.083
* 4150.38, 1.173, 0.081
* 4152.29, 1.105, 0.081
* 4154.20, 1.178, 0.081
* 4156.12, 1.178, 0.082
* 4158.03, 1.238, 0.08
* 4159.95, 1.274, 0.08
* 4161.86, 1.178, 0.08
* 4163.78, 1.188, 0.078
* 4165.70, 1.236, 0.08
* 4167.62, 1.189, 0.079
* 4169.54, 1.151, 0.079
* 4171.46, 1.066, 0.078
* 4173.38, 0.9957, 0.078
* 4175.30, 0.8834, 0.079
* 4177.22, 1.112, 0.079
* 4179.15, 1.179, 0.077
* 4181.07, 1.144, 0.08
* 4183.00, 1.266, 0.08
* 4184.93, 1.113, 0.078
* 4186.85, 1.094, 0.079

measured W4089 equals 4.5 Ang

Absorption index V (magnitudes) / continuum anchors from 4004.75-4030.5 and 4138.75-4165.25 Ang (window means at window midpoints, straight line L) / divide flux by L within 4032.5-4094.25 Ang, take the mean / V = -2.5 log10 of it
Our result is 0.05 mag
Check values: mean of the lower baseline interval 1.21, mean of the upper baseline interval 1.22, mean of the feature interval 1.15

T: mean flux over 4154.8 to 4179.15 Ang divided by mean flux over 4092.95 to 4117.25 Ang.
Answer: 1.1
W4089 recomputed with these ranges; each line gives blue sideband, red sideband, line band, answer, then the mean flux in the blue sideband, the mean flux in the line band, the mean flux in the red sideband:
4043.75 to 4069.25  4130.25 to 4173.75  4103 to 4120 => 1.4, 1.16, 1.08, 1.18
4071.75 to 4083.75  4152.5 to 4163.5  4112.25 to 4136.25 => 0.5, 1.13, 1.15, 1.2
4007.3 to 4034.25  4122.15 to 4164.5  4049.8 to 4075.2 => 1.3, 1.19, 1.13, 1.18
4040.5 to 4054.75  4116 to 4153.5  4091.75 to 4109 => 3.9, 1.23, 0.927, 1.18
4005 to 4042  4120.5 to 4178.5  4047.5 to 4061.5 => 0.0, 1.2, 1.19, 1.16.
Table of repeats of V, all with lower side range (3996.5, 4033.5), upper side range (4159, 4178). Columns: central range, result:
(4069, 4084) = 0.03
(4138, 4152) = -0.09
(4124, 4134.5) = 0.04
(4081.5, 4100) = 0.06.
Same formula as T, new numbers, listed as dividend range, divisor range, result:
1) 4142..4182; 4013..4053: 0.96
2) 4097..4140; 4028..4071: 0.93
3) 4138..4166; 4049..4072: 1.07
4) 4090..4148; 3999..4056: 0.92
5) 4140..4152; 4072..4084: 1.08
